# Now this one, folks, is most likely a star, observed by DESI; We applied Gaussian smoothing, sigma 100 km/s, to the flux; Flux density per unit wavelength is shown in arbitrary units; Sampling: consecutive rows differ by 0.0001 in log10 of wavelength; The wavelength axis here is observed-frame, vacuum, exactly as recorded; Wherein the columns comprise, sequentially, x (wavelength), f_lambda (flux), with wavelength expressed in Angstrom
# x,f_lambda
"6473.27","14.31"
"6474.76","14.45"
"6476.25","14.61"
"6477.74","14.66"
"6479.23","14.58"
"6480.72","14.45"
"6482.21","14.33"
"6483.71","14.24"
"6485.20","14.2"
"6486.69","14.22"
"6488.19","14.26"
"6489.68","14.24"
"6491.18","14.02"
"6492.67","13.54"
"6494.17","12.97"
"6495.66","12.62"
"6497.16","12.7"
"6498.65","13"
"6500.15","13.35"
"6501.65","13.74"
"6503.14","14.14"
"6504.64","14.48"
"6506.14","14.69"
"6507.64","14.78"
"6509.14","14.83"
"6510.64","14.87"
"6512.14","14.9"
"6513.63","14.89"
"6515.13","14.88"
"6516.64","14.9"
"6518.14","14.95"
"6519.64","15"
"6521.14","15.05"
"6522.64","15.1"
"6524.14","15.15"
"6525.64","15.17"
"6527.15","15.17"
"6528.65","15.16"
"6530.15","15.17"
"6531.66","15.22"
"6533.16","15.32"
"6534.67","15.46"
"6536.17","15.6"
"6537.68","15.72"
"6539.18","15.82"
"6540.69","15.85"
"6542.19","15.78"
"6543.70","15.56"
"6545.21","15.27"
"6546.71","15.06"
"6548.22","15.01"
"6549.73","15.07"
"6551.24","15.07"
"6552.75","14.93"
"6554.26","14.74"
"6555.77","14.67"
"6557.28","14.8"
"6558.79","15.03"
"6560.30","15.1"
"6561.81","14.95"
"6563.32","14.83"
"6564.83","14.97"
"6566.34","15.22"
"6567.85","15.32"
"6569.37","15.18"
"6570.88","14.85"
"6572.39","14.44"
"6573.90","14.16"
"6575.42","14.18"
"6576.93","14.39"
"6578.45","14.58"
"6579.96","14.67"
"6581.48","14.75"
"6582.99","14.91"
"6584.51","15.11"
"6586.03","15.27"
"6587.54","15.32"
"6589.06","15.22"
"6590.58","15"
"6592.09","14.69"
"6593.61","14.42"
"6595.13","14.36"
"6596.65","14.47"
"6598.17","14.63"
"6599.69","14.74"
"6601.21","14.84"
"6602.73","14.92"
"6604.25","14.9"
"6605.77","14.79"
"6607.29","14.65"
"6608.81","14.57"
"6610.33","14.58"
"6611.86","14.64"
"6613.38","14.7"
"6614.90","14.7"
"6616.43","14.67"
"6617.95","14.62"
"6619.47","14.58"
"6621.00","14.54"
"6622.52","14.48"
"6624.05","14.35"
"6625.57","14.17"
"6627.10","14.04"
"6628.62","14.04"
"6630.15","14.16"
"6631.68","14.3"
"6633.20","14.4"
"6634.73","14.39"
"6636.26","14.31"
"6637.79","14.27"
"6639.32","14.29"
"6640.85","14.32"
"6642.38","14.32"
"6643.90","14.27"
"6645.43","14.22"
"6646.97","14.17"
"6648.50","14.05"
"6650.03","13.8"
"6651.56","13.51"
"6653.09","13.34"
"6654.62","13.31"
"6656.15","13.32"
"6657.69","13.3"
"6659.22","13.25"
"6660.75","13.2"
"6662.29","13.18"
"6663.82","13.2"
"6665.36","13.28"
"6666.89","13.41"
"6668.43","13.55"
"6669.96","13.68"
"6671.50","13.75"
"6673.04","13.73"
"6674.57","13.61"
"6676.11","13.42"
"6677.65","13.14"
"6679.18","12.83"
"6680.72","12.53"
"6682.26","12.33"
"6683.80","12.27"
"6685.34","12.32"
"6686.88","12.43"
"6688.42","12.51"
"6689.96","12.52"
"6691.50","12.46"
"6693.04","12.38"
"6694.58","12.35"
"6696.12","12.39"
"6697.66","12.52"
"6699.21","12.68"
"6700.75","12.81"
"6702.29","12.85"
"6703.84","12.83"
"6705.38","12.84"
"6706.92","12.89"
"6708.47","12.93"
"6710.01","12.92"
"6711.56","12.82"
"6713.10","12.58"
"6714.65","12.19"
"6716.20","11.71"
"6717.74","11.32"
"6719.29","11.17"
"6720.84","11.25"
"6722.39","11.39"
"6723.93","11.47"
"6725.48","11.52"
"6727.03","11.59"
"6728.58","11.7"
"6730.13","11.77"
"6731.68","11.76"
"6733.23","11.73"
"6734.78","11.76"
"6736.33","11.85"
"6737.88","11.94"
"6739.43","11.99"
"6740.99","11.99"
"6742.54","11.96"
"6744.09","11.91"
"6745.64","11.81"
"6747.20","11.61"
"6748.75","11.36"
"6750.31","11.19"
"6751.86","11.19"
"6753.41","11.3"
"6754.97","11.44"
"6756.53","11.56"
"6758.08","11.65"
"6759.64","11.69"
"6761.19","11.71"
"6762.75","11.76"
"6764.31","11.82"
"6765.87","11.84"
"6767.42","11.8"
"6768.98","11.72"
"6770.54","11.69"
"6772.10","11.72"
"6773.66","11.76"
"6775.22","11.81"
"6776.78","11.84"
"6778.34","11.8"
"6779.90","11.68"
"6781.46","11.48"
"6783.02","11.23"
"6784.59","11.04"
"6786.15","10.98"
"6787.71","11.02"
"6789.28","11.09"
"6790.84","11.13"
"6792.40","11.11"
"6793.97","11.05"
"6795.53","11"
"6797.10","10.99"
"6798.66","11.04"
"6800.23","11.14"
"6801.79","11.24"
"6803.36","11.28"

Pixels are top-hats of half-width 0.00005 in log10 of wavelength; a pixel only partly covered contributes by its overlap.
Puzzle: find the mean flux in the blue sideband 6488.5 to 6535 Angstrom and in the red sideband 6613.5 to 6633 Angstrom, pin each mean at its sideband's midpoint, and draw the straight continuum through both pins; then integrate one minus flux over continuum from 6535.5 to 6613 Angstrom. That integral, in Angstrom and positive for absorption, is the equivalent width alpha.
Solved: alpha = -2.63 Angstrom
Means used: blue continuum 14.5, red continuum 14.4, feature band 14.9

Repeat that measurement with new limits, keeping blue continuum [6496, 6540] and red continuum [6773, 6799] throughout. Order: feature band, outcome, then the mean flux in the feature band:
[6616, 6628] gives -0.9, 14.4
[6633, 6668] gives -1.9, 13.8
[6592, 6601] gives -0.5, 14.5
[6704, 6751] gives 0.6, 11.9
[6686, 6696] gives 0.1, 12.4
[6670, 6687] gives -0.4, 13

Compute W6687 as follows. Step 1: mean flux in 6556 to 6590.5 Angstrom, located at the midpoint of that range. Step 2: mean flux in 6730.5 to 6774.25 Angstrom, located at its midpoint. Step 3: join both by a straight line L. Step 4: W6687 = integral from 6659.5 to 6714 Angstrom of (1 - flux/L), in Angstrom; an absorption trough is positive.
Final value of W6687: -0.13 Angstrom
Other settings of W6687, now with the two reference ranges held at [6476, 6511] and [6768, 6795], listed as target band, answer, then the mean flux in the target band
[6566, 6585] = -2.1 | 14.7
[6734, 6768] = 0.0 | 11.7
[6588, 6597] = -1.1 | 14.7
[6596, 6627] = -3.9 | 14.6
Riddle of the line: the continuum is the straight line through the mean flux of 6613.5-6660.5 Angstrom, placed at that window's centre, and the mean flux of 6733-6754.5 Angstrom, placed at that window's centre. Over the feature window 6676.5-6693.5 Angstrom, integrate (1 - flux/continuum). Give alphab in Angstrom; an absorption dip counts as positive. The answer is 0.6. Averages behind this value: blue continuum 14.1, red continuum 11.7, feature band 12.5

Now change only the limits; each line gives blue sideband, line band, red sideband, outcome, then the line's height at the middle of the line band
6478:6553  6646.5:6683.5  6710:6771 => -1.8 Angstrom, 12.7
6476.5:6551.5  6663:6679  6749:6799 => -0.9 Angstrom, 12.7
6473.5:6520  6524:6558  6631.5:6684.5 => -2.9 Angstrom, 14.1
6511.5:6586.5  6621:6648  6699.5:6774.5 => -1.3 Angstrom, 13.6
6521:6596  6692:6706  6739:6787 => 0.1 Angstrom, 12.7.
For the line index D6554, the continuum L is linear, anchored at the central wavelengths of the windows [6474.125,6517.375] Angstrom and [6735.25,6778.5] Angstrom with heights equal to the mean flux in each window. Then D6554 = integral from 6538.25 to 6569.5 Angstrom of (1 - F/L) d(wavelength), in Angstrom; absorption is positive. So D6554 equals -3.5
